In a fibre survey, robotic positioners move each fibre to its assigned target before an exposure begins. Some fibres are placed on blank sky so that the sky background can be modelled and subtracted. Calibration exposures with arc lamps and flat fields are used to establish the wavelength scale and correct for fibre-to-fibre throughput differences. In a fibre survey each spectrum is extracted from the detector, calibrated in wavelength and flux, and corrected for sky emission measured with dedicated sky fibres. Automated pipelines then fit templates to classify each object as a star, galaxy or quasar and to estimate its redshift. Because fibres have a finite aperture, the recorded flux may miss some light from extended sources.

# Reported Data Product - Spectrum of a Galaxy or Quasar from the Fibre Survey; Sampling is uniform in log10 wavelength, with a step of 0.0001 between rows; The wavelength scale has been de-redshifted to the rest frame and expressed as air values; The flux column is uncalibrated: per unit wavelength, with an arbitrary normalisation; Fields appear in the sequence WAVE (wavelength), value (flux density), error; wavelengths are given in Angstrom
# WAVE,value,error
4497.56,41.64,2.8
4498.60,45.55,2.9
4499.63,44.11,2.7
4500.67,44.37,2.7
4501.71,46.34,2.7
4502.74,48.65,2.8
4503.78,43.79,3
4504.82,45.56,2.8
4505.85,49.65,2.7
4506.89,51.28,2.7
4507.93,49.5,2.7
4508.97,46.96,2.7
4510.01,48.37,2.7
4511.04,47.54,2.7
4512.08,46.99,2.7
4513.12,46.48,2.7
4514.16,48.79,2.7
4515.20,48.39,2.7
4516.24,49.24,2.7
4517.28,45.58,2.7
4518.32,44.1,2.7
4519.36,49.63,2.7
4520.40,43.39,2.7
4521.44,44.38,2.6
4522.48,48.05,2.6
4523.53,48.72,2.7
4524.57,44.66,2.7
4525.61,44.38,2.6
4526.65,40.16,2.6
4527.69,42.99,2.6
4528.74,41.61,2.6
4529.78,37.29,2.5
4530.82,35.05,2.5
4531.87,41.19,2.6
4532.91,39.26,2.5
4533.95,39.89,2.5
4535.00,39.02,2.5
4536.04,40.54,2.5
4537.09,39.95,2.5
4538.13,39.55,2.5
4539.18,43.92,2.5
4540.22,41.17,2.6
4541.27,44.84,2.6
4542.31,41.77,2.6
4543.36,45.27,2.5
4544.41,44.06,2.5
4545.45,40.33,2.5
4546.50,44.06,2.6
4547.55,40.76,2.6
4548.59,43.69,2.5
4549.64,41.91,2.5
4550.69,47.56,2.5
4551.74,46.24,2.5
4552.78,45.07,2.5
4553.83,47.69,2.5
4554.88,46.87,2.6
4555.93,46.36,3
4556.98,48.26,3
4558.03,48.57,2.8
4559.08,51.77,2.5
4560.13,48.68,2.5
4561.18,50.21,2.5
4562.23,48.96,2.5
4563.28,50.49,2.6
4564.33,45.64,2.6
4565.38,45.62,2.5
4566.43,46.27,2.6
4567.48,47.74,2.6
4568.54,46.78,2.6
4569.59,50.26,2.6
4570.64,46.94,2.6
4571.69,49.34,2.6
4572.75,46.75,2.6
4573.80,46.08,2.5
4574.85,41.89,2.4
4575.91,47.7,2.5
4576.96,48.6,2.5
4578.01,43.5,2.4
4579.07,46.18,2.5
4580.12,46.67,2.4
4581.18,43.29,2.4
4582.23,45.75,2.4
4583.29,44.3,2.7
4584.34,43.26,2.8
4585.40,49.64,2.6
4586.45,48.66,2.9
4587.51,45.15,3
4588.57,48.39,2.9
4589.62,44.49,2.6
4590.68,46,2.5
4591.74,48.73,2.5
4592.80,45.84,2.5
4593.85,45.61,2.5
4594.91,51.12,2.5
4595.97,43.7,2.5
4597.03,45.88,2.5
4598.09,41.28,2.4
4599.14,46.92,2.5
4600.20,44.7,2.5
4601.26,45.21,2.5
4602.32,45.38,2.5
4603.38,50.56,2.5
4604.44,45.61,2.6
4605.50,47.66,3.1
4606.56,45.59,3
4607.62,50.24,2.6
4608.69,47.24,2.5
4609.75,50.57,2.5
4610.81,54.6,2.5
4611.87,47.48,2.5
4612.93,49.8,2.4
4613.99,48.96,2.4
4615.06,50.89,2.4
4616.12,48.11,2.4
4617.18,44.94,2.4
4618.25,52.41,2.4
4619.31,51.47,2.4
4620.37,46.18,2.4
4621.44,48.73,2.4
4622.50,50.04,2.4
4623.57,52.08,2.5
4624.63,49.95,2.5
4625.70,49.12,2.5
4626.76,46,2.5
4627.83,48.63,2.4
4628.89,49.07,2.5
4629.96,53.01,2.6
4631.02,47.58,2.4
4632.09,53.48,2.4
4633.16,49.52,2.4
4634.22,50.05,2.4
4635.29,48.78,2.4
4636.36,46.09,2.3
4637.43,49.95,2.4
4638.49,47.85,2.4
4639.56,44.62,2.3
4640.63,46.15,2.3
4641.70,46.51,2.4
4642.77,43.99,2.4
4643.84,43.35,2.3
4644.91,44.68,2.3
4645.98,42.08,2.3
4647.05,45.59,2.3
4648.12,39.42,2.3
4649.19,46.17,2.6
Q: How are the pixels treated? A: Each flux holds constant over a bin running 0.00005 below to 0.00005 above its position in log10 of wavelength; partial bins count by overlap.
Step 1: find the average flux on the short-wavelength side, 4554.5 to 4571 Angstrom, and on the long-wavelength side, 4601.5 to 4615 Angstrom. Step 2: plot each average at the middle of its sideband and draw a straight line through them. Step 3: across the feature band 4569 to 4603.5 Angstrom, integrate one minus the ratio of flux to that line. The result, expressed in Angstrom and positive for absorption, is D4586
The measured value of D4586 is 1.5 Angstrom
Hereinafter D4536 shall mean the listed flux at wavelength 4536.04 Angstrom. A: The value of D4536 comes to 40.54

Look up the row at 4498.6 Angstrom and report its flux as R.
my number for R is 45.55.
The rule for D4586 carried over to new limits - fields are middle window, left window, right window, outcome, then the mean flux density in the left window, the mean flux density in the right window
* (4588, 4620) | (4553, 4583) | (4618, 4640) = 0.5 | 47.2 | 49.3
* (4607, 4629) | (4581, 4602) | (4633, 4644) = -1.3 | 45.9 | 47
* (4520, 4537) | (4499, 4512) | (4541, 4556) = 1.4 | 47.2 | 44.4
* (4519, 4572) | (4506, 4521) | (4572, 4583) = 2.3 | 47.6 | 45.7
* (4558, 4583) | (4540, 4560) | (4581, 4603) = -0.9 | 45.2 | 46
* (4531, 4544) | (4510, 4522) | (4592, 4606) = 1.5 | 46.9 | 46.2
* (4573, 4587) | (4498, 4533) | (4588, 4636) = 0.4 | 45.4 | 48.3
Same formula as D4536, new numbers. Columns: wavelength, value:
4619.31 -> 51.47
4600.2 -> 44.7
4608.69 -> 47.24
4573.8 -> 46.08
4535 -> 39.02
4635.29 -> 48.78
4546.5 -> 44.06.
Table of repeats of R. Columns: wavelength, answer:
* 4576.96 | 48.6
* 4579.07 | 46.18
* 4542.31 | 41.77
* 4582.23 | 45.75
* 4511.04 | 47.54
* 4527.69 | 42.99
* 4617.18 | 44.94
